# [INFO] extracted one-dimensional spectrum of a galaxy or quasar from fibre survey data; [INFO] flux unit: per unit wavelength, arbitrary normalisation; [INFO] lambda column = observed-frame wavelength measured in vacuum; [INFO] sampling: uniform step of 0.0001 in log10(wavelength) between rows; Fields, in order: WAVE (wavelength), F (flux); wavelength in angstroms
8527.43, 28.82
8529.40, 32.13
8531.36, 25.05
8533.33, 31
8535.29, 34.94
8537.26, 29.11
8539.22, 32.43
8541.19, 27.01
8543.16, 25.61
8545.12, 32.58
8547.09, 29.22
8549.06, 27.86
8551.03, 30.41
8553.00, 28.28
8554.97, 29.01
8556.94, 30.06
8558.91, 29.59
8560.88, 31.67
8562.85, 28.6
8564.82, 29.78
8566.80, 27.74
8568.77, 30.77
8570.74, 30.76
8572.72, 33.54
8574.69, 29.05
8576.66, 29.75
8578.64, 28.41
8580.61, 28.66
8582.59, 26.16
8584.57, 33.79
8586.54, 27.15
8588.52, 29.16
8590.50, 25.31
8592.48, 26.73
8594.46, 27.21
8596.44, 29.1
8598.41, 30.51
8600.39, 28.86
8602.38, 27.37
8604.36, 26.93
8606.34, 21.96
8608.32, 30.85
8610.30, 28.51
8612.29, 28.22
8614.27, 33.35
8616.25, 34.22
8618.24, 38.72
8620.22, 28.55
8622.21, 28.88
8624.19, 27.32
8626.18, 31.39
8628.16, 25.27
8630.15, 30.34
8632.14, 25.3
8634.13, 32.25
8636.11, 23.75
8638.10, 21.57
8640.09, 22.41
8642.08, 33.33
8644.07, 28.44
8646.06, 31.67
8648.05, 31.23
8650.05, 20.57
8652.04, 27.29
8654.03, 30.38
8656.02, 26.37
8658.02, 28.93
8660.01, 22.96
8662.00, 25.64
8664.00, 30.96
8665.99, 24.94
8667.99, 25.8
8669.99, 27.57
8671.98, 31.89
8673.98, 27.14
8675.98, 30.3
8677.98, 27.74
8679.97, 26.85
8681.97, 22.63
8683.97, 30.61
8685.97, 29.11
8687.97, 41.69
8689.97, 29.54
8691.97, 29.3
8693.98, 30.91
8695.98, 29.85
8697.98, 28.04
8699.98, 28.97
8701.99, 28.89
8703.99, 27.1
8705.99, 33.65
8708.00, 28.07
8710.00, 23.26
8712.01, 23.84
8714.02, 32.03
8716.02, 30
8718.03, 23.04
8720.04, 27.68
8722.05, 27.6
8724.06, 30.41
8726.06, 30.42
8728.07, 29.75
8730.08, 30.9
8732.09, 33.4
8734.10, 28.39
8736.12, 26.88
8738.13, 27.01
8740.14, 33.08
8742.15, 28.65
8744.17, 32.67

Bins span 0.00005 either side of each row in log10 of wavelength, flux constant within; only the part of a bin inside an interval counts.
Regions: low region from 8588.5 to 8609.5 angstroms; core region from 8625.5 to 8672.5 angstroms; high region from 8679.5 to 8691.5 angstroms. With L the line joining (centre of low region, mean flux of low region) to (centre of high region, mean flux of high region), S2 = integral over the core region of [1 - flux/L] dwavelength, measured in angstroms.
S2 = 2.6 angstroms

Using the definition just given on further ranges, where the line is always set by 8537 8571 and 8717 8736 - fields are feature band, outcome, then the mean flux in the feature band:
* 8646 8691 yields 1.3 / 28.3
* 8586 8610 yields 1.4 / 27.6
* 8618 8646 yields 1.0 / 28.2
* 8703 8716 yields 0.4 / 28.2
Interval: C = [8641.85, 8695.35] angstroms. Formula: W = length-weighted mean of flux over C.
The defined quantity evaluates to 28.6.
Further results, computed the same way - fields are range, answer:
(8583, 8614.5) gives 28.3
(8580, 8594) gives 28.1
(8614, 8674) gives 28.3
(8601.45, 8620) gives 30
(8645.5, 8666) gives 27.4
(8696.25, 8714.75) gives 28.2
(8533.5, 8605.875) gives 29.2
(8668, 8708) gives 29.4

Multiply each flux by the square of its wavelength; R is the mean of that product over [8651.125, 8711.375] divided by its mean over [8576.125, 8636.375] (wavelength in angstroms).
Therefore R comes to 1.0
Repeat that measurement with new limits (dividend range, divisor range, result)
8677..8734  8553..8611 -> 1.04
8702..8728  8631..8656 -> 1.05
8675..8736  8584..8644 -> 1.04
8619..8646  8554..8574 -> 0.94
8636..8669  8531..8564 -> 0.93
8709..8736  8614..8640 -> 1.01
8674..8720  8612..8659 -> 1.02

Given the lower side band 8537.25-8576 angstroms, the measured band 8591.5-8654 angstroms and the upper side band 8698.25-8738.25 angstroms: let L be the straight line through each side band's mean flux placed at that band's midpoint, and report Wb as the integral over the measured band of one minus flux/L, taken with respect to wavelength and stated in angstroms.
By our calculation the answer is 1.6 angstroms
